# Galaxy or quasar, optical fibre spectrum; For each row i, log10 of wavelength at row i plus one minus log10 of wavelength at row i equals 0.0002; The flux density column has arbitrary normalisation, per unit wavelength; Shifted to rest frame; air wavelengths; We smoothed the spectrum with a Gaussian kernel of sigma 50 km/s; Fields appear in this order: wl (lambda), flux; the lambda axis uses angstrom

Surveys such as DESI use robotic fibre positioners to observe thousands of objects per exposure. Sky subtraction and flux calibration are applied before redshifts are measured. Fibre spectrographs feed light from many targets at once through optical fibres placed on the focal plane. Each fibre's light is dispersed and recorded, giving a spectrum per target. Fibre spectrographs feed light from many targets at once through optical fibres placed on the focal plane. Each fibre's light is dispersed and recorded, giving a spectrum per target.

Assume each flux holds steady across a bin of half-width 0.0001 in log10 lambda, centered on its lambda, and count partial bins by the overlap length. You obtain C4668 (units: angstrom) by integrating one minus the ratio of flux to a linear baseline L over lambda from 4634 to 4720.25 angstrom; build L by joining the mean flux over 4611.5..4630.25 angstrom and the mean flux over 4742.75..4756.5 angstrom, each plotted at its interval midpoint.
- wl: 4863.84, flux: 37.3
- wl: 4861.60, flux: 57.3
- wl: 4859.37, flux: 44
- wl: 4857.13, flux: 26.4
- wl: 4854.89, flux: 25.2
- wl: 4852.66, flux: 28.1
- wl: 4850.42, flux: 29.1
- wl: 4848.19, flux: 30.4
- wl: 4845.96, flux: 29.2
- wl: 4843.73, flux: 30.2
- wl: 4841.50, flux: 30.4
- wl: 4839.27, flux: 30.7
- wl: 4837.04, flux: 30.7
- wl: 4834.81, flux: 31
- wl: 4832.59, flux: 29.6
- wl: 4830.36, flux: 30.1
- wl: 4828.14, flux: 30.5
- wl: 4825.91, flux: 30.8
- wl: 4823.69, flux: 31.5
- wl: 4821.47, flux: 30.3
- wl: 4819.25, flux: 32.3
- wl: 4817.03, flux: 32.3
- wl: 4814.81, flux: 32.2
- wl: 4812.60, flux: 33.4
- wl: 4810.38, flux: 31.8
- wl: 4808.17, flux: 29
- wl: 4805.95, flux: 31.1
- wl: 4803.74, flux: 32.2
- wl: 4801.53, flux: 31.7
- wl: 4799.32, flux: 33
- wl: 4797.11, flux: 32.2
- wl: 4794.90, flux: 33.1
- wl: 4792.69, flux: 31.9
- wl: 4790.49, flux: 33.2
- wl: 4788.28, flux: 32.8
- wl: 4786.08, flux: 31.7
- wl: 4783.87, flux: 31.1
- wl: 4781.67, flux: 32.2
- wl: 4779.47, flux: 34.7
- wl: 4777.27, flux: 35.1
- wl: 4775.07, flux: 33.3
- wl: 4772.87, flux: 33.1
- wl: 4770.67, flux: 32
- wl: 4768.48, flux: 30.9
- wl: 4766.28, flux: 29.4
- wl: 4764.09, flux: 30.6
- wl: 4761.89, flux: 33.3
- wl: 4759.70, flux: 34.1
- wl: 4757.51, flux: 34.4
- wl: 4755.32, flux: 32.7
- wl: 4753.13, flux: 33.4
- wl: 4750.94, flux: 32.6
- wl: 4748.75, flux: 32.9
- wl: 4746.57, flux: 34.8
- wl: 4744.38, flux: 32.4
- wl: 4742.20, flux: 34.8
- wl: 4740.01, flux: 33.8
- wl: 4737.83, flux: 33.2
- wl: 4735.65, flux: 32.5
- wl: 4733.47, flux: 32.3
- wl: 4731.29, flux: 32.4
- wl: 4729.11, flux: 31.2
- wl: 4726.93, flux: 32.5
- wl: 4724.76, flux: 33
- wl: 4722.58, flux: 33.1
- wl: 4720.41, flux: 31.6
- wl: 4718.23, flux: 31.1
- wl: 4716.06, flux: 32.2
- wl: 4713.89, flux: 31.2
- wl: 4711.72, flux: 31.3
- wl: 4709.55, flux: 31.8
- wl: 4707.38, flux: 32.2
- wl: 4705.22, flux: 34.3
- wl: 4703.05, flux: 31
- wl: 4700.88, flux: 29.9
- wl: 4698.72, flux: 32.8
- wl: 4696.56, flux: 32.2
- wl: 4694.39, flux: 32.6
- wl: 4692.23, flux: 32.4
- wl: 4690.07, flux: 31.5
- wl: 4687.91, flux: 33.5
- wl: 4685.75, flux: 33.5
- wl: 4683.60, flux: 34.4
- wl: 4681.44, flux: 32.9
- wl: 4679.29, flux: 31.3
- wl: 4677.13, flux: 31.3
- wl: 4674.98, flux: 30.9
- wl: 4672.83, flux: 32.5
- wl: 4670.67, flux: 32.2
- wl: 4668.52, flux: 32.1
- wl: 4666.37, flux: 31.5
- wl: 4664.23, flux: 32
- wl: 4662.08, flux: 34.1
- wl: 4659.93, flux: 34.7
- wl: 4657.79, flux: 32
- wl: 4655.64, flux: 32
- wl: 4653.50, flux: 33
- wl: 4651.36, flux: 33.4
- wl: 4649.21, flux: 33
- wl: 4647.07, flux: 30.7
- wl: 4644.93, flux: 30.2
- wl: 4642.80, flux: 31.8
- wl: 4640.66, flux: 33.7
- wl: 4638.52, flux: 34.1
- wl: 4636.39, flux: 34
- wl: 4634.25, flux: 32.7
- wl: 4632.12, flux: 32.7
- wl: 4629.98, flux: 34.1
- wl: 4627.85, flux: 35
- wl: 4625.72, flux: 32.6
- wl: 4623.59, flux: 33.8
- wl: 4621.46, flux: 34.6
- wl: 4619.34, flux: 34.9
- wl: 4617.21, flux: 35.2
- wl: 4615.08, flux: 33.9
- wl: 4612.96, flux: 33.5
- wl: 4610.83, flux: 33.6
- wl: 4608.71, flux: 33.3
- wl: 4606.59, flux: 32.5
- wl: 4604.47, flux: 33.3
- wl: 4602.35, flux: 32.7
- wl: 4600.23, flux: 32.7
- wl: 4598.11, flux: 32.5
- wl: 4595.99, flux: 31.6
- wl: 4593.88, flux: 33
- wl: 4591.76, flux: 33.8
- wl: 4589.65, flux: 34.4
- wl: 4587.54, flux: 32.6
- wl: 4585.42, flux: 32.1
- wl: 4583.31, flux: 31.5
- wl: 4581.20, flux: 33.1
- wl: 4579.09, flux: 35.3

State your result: 3.6 angstrom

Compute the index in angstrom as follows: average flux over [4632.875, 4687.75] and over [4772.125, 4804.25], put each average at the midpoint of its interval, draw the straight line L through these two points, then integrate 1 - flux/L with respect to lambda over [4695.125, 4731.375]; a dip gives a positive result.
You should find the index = 0.7 angstrom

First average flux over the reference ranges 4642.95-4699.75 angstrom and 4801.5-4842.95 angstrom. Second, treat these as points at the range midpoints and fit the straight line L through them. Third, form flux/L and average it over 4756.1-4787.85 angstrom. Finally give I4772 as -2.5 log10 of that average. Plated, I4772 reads -0.03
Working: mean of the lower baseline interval 32.4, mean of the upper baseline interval 31.1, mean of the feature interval 32.6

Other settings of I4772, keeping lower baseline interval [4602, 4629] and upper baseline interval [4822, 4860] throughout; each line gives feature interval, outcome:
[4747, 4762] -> -0.06 mag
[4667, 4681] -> 0.04 mag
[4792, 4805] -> -0.05 mag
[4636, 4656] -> 0.02 mag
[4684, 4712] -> 0.01 mag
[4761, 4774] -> 0.00 mag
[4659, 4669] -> 0.00 mag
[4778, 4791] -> -0.05 mag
